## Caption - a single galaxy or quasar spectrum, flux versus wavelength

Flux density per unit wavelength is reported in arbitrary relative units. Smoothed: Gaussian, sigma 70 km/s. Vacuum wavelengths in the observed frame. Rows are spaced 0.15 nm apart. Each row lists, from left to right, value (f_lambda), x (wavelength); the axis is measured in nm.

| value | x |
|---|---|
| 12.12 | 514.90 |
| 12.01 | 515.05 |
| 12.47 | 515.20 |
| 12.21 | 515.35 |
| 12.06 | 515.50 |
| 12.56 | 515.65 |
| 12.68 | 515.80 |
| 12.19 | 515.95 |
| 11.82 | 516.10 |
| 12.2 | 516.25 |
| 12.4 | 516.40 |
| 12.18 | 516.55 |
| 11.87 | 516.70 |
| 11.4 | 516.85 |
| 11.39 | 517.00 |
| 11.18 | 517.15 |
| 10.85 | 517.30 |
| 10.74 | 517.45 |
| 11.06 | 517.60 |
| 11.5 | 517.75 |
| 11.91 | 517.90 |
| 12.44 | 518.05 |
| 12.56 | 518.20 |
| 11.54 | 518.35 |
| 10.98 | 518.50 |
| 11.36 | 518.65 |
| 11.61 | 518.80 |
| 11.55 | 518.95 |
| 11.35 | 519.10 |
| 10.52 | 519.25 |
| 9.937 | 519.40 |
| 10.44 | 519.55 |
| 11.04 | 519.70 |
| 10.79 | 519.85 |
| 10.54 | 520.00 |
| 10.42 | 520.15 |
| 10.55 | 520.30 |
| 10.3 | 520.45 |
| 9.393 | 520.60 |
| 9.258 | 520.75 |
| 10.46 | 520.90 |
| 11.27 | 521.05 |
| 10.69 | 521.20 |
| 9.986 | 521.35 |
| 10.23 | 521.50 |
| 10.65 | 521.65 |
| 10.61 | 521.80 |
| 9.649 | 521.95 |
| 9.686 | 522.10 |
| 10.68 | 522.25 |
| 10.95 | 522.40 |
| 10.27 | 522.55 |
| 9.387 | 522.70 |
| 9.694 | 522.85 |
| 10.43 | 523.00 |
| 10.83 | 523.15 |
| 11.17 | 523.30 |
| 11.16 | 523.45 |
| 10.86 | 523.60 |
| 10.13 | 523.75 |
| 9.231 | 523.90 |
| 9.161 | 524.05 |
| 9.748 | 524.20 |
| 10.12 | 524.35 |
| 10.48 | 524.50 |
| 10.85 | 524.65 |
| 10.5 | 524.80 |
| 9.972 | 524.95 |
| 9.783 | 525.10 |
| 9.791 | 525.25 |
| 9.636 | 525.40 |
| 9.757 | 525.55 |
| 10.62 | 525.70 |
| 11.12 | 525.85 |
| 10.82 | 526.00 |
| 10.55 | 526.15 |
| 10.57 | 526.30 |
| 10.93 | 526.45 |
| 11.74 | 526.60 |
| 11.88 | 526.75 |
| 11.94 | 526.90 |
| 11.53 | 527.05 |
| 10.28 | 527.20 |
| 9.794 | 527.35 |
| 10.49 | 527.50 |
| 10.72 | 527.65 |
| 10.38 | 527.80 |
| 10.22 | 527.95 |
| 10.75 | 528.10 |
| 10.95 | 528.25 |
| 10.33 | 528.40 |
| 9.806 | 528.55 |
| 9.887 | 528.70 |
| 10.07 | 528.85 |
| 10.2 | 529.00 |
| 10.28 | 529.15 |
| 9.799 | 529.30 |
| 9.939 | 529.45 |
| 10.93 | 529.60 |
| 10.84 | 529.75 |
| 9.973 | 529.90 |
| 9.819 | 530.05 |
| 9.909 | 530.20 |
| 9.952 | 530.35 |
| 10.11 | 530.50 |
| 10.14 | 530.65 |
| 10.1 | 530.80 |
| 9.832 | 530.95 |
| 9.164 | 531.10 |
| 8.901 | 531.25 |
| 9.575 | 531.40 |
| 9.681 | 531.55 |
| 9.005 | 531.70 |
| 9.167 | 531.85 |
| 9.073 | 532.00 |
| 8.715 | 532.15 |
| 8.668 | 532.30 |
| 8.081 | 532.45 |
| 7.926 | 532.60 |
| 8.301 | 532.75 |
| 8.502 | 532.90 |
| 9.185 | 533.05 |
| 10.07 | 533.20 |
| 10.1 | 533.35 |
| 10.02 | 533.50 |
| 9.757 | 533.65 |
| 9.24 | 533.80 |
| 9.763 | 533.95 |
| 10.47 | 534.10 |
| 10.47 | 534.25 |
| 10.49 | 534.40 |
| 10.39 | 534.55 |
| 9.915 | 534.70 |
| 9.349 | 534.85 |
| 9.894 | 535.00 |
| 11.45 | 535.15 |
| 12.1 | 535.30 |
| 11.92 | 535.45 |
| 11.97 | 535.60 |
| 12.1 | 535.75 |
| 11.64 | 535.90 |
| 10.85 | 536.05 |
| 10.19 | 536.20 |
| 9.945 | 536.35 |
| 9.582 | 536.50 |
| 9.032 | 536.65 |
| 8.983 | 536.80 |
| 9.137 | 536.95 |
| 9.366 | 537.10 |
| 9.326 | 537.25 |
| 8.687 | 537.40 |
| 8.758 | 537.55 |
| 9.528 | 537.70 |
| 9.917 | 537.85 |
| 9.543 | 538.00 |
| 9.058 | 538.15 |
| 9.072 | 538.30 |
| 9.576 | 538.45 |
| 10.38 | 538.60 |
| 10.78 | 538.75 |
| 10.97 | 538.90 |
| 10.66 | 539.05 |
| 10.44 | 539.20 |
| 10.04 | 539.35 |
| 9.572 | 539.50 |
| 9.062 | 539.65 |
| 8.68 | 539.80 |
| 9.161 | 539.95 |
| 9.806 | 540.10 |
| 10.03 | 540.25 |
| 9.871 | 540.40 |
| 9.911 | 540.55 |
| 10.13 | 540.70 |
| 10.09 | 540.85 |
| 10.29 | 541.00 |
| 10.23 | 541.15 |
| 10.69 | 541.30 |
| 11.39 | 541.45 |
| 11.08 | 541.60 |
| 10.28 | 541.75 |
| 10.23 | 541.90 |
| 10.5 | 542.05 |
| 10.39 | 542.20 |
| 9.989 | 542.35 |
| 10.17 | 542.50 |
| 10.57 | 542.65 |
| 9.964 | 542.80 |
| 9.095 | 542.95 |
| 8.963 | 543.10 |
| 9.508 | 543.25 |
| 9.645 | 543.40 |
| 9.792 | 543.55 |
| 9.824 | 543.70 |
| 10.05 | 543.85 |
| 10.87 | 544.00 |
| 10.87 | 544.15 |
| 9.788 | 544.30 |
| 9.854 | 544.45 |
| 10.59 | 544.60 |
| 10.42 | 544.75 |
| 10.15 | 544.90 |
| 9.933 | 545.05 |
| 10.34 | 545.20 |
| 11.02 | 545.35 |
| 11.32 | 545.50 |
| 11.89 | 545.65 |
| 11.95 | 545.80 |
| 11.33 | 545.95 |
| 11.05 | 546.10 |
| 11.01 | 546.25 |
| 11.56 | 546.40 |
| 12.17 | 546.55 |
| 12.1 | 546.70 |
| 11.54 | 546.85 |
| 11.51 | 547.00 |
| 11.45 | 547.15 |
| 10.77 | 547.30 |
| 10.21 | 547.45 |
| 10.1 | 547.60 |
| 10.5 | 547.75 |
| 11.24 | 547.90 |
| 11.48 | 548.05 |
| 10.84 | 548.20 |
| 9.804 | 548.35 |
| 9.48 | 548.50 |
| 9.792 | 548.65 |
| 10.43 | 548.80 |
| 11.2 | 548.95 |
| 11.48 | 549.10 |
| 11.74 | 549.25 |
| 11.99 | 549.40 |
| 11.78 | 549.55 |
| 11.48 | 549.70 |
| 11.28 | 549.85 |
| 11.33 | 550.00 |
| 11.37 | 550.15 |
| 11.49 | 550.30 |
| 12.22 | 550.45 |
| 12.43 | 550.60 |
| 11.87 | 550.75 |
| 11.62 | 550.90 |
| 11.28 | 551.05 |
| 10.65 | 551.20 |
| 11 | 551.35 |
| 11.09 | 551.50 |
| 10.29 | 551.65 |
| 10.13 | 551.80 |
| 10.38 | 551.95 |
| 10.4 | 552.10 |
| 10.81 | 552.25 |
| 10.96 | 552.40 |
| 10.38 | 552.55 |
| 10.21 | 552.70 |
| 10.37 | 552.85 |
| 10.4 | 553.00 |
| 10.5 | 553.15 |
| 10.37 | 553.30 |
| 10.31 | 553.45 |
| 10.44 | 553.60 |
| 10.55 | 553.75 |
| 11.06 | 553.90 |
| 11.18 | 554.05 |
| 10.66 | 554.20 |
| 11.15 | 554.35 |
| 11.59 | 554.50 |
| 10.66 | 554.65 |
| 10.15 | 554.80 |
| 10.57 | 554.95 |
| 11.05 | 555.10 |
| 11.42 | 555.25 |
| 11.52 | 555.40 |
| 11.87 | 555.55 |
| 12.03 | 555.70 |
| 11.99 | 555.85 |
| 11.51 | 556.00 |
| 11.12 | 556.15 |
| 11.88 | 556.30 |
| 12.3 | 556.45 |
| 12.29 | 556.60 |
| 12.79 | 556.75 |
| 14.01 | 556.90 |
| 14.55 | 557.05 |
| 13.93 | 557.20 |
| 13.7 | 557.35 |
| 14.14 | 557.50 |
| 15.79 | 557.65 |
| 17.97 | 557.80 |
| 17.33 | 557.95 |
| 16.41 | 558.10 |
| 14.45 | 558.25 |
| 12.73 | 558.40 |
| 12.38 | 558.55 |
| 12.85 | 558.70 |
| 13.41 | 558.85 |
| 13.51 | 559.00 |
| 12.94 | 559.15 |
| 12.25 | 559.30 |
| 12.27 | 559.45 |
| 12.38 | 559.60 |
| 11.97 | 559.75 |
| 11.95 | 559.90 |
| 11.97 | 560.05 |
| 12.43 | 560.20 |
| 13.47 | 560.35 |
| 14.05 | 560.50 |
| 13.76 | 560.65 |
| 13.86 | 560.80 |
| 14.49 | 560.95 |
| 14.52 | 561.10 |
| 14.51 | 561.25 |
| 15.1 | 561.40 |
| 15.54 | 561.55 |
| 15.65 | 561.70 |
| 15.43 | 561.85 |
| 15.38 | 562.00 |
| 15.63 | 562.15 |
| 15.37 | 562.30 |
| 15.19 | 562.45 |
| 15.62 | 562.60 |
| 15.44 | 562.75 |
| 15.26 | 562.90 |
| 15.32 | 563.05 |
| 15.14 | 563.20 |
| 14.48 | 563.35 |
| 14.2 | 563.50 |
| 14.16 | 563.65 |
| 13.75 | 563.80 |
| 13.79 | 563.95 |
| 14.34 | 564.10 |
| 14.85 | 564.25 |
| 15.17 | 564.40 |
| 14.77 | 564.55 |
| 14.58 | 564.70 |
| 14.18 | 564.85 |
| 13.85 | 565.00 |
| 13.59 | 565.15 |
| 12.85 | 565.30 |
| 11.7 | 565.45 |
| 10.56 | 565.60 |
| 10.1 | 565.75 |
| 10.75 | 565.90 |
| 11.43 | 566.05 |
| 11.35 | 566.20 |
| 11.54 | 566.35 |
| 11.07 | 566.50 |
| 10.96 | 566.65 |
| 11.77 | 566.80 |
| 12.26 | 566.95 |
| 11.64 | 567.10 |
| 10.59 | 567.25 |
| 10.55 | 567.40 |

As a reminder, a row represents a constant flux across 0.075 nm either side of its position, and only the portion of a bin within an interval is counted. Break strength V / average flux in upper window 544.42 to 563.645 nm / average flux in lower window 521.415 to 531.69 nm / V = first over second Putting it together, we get 1.19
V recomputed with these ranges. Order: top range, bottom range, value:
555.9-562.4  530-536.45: 1.39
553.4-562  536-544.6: 1.31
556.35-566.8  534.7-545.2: 1.36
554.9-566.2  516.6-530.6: 1.28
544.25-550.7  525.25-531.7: 1.07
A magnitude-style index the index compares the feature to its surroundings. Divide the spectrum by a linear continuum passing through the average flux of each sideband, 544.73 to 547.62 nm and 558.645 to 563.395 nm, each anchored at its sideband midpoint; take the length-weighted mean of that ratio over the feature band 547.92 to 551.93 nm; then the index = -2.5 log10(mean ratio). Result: 0.07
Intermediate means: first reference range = 11.1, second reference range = 14.1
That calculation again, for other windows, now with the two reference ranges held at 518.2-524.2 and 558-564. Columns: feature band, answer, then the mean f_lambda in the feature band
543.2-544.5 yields 0.24 mag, 10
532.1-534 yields 0.26 mag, 9.1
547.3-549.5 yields 0.20 mag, 10.7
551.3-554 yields 0.26 mag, 10.5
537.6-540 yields 0.23 mag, 9.77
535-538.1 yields 0.17 mag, 10.2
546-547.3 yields 0.12 mag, 11.5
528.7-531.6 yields 0.14 mag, 9.96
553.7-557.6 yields 0.14 mag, 11.9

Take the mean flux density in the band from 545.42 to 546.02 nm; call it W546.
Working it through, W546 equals 11.6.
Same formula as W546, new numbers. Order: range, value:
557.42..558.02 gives 16.3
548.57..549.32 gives 10.9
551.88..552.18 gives 10.4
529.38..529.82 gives 10.6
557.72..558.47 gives 15.8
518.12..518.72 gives 11.6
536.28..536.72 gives 9.52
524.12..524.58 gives 10.1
